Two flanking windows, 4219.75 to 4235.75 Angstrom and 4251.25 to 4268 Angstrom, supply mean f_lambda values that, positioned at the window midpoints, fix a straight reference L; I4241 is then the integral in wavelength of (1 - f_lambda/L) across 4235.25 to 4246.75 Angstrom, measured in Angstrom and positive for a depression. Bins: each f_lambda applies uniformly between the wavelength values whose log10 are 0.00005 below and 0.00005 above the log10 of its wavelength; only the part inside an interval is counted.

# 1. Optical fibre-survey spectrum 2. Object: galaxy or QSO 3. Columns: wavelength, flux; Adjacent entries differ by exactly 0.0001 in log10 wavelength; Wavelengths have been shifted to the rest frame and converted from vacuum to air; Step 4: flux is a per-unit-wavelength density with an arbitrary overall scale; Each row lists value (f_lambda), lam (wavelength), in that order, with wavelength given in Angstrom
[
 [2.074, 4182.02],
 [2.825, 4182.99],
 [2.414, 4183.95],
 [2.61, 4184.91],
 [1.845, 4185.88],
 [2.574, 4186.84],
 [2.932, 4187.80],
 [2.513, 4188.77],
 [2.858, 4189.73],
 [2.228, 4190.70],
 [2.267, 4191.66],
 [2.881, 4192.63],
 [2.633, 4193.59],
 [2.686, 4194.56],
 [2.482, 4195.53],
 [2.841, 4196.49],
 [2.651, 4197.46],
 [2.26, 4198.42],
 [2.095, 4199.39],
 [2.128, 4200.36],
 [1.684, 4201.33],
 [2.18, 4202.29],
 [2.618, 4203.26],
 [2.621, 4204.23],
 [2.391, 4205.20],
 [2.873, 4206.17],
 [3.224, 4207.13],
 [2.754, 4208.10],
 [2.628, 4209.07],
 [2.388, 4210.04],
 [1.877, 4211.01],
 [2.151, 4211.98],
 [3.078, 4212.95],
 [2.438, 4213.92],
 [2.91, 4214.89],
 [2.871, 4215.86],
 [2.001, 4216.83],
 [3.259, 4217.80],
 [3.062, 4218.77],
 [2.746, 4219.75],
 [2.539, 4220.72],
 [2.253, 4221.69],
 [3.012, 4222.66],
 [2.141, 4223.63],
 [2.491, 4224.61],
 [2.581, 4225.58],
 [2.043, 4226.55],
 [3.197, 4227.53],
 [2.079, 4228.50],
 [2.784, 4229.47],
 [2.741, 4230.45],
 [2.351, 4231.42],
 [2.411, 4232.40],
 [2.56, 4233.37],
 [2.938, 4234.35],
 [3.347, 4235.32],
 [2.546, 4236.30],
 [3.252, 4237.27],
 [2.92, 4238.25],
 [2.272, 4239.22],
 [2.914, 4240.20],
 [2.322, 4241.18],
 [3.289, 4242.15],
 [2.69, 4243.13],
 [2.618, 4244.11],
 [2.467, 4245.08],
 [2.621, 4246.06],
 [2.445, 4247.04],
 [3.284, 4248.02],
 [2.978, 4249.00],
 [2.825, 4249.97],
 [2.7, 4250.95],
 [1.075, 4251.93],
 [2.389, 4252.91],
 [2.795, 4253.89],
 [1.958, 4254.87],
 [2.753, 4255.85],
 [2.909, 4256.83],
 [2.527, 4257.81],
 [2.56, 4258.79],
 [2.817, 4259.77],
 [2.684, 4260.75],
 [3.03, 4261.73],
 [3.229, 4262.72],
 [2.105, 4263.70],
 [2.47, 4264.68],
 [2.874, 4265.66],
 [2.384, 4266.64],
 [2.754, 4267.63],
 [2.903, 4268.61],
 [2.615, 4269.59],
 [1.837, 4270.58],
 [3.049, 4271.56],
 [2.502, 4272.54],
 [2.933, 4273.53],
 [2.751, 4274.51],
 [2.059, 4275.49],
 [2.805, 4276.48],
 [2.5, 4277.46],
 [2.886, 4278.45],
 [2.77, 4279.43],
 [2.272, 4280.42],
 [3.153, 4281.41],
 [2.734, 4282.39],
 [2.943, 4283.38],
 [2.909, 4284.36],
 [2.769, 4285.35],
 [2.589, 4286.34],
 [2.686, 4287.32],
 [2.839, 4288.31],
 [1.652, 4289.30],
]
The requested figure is -0.8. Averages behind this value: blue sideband 2.59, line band 2.74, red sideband 2.55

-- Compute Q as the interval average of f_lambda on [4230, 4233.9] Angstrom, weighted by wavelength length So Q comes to 2.52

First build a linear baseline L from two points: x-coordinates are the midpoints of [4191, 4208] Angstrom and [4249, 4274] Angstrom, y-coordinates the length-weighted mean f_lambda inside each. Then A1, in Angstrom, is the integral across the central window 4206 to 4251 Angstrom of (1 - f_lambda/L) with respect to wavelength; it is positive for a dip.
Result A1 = -2.3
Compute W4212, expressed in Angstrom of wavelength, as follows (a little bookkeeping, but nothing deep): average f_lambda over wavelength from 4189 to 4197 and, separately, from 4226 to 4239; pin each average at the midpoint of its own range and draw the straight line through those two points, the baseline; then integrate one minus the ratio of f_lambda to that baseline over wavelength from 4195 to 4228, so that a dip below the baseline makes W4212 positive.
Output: 1.3 Angstrom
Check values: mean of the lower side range 2.61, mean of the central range 2.54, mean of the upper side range 2.7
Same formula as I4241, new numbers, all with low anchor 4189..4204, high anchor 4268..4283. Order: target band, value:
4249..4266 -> 0.2 Angstrom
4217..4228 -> -0.6 Angstrom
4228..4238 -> -0.7 Angstrom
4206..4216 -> -0.7 Angstrom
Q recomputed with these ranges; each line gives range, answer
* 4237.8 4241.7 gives 2.61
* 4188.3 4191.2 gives 2.53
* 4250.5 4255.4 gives 2.18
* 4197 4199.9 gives 2.33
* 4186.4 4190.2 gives 2.72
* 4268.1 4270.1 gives 2.75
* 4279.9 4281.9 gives 2.7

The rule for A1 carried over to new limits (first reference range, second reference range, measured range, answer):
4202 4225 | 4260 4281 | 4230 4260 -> -0.3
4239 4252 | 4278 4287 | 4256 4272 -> 0.3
